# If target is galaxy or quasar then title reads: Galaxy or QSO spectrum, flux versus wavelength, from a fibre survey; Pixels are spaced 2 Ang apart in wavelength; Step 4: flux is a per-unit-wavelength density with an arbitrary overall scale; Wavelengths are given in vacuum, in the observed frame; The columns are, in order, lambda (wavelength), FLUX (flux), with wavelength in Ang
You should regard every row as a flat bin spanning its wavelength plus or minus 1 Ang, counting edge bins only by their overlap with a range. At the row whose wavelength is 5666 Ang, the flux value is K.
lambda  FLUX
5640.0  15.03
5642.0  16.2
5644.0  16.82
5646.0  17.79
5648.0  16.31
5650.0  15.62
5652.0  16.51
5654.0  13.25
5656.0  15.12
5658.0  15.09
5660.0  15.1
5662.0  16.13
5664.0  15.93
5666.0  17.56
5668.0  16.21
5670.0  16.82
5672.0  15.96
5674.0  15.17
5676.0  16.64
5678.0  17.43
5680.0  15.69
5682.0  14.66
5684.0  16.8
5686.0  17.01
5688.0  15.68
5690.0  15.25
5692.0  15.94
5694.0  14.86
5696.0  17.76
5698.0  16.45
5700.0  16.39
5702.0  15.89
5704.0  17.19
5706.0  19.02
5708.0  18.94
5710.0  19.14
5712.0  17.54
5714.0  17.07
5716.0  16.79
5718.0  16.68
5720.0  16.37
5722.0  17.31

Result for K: 17.56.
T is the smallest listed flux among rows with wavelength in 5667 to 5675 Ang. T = 15.17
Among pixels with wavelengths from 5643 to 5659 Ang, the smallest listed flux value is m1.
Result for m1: 13.25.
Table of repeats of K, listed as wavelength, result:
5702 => 15.89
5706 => 19.02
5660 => 15.1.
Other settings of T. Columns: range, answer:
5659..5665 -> 15.1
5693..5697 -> 14.86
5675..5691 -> 14.66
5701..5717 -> 15.89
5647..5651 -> 15.62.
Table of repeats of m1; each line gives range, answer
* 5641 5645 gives 16.2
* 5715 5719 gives 16.68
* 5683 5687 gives 16.8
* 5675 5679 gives 16.64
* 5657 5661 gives 15.09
